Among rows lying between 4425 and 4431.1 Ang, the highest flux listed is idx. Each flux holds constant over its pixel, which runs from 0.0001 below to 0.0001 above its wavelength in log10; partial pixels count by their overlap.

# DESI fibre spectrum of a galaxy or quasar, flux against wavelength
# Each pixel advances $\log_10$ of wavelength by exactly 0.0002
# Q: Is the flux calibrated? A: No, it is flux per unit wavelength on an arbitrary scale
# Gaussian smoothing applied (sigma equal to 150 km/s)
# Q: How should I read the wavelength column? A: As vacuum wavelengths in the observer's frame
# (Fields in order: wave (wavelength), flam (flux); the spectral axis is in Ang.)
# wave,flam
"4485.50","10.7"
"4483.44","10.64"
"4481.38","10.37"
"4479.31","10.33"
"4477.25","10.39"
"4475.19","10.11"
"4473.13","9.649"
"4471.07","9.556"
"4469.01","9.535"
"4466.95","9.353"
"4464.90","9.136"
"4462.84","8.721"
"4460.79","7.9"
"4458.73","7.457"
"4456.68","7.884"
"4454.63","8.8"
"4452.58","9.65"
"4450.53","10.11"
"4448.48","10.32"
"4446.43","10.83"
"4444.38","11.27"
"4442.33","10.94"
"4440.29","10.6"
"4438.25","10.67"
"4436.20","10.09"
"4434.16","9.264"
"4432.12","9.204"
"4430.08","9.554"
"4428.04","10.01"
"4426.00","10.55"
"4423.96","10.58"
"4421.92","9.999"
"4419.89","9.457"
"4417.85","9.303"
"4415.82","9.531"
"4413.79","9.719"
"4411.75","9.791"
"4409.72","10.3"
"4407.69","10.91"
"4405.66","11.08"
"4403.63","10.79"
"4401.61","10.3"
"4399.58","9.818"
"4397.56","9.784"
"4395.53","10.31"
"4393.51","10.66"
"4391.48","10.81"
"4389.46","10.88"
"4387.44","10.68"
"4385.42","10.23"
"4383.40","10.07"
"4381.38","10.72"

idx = 10.55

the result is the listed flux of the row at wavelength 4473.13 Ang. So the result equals 9.649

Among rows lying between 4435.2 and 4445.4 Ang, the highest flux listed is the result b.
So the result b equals 11.27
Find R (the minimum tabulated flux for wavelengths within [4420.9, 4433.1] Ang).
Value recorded 9.204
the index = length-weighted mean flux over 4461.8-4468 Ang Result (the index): 9.08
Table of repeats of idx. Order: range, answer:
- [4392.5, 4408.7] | 11.08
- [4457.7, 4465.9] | 9.136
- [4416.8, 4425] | 10.58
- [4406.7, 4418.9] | 10.91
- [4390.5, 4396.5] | 10.81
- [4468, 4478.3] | 10.39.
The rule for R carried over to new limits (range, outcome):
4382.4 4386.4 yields 10.07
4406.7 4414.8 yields 9.719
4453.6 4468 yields 7.457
